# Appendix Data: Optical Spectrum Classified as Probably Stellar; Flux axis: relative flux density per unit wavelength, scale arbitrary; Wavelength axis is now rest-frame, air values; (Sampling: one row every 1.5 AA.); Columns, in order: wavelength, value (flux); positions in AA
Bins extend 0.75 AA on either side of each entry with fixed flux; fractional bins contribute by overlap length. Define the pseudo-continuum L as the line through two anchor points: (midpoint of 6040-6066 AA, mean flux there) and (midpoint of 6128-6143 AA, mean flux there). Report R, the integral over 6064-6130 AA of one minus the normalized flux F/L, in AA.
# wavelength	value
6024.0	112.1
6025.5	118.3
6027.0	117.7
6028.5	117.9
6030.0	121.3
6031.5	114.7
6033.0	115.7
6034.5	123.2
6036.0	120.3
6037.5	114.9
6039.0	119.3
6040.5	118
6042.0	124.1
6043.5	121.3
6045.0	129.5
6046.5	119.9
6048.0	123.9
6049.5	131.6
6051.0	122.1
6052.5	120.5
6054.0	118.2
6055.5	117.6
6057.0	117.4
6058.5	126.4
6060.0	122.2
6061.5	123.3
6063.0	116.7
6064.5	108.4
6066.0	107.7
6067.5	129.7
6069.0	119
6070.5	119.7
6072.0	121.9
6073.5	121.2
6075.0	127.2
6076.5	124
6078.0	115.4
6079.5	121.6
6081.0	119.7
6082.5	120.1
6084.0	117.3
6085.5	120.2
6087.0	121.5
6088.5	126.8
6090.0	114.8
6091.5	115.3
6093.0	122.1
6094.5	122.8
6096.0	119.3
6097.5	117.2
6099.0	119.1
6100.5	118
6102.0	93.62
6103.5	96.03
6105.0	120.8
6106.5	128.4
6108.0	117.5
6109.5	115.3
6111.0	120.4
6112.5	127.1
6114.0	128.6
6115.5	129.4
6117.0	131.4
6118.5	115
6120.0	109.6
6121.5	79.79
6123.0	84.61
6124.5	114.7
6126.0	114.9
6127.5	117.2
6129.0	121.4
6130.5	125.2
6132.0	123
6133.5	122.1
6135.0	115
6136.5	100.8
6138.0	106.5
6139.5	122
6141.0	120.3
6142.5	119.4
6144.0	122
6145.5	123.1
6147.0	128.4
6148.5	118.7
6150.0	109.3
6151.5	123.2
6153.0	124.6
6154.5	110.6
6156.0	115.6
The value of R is 1.0 AA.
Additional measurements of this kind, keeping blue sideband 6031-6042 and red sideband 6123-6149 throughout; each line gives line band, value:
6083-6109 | 0.18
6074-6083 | -0.25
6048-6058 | -0.27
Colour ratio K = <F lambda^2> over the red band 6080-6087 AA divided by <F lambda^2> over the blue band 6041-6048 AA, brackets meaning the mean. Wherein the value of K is 1.0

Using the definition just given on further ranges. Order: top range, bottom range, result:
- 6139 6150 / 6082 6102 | 1.04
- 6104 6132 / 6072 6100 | 0.98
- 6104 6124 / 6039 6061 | 0.97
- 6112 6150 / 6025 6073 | 1.00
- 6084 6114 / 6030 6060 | 0.99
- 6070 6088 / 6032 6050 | 1.01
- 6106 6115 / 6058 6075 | 1.04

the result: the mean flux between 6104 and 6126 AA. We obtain 116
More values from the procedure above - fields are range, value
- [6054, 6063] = 121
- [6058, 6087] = 120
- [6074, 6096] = 121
